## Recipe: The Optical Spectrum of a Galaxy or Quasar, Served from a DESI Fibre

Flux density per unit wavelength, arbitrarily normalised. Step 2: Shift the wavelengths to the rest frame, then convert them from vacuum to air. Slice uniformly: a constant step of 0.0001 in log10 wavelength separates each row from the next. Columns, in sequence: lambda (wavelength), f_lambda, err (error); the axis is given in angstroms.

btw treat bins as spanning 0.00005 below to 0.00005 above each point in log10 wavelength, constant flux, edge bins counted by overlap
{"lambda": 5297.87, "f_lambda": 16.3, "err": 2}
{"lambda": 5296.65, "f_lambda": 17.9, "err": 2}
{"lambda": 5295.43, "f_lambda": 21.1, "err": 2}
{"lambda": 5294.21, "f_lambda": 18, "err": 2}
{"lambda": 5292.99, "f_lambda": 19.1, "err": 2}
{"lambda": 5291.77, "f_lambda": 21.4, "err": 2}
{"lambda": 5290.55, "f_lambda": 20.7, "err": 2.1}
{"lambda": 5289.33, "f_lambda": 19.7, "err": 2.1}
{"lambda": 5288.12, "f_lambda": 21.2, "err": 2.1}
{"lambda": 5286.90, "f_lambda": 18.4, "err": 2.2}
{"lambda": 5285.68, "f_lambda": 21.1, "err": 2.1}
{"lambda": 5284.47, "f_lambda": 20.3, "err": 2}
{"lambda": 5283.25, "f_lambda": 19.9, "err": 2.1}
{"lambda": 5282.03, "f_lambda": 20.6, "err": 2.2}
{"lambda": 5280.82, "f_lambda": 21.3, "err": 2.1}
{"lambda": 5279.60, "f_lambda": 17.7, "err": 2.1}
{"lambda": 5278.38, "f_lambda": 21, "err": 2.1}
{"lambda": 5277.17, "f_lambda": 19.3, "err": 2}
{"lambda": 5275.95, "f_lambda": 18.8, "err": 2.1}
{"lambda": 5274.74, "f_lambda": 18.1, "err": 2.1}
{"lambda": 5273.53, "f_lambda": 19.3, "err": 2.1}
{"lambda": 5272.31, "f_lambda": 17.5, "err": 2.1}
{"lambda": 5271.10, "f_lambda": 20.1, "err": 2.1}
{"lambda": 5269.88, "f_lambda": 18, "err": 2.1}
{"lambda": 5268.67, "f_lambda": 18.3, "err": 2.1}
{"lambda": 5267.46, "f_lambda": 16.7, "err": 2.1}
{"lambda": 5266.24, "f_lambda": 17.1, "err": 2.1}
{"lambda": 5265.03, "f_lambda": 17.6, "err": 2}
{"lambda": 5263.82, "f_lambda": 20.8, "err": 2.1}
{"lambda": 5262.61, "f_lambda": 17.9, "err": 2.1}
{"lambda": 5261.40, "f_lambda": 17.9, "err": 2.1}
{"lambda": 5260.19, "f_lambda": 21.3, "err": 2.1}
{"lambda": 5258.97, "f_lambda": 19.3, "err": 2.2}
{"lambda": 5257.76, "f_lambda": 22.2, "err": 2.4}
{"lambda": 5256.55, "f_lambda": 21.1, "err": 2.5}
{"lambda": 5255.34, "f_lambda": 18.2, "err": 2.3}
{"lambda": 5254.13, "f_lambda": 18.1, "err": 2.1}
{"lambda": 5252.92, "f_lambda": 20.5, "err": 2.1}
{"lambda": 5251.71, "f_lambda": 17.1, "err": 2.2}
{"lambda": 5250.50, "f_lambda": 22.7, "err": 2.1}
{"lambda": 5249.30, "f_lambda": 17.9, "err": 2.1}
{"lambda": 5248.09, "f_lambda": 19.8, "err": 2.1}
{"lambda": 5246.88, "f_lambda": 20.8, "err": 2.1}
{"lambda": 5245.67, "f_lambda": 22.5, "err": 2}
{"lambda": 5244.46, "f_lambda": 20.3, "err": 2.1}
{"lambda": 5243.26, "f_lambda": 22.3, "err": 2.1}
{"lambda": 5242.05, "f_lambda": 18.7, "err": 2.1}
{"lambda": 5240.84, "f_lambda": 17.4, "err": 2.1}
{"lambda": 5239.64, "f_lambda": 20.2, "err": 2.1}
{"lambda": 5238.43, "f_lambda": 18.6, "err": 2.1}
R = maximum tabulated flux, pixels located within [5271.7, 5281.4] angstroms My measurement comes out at 21.3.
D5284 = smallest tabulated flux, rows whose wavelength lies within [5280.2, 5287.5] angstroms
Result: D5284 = 18.4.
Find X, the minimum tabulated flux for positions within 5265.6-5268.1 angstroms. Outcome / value 16.7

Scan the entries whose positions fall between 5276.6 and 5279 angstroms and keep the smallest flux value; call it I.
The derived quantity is 19.3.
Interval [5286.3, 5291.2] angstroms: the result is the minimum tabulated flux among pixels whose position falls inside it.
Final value 18.4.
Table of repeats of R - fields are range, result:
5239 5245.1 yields 22.3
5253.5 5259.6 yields 22.2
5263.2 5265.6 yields 20.8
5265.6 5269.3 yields 18.3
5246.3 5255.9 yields 22.7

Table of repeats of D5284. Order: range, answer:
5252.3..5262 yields 17.9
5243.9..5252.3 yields 17.1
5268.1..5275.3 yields 17.5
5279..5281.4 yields 17.7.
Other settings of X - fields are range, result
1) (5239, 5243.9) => 17.4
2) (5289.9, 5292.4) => 20.7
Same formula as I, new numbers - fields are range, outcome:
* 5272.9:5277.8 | 18.1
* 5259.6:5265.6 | 17.6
